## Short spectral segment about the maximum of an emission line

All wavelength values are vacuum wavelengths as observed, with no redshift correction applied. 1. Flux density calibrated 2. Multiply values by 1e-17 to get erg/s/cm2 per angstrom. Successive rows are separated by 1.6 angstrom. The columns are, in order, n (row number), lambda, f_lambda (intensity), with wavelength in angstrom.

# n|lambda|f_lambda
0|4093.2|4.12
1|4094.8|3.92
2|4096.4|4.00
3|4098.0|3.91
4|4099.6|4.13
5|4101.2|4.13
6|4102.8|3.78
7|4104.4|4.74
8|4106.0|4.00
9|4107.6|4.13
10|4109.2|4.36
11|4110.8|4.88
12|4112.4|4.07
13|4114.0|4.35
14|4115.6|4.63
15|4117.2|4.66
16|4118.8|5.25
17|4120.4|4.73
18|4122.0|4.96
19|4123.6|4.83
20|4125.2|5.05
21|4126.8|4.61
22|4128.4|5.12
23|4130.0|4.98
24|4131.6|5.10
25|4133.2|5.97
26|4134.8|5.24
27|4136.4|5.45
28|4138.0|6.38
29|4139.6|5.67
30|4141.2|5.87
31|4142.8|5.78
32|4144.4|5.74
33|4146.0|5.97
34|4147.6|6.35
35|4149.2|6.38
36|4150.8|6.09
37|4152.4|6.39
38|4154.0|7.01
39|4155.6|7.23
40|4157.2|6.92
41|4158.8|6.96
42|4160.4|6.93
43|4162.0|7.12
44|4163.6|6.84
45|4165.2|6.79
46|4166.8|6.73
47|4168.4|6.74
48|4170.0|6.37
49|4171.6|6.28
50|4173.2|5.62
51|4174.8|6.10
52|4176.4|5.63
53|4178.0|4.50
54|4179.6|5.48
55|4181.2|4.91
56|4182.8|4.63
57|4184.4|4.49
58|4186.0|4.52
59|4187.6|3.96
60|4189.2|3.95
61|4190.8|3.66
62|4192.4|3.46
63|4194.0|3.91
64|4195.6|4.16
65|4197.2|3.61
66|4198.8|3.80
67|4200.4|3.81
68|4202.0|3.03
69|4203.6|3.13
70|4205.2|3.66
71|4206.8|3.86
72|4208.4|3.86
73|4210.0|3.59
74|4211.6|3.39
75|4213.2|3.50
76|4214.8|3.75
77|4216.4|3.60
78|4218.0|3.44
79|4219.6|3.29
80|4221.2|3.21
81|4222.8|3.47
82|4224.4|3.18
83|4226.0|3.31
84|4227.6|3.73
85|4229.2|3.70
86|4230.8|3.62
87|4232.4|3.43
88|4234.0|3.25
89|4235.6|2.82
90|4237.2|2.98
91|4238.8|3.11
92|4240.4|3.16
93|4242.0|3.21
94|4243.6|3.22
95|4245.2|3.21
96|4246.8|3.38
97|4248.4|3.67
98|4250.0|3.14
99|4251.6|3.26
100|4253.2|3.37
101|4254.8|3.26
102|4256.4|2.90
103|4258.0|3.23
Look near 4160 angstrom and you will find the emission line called C IV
